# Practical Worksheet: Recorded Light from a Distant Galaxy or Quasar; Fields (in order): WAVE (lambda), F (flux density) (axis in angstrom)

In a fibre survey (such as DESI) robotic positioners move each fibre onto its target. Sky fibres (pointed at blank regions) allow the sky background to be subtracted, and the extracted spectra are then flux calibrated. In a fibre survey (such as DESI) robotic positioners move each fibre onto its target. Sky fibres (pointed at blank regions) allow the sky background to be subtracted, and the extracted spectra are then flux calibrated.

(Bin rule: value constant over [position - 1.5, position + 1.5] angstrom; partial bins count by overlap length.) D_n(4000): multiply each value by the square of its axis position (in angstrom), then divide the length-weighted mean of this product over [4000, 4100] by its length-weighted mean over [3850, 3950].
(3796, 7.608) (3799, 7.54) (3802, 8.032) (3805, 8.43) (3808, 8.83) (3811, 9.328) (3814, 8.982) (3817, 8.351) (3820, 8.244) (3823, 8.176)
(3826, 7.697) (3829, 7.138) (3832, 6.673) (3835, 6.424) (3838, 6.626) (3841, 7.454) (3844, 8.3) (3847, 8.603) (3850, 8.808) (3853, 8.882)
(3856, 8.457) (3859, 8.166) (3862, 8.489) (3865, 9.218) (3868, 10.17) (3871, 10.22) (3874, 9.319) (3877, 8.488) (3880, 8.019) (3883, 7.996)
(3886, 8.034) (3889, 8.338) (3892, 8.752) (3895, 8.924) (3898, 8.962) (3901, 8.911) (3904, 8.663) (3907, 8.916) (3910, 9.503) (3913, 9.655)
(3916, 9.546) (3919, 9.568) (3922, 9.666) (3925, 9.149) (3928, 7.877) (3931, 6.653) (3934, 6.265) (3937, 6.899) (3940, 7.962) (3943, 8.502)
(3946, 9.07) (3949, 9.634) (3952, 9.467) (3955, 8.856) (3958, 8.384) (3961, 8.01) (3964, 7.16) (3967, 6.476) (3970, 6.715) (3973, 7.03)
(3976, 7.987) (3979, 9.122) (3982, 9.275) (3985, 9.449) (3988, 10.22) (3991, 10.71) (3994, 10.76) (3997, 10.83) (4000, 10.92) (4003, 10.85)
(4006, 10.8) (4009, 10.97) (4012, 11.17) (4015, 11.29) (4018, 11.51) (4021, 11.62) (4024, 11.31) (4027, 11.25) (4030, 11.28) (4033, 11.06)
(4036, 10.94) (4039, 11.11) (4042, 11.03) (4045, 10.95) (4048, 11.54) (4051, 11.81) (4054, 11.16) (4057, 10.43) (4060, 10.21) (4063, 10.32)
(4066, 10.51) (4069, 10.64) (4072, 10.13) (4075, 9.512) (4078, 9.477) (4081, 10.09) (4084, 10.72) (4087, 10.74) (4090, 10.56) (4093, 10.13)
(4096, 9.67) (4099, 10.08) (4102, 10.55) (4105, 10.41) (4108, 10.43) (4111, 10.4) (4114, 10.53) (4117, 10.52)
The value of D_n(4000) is 1.33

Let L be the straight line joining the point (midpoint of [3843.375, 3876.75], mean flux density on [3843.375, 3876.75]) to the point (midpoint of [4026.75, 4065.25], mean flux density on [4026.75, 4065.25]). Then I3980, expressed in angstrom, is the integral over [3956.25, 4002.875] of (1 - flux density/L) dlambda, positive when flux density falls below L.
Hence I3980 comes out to 6.2 angstrom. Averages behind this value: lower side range 8.97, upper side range 11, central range 8.93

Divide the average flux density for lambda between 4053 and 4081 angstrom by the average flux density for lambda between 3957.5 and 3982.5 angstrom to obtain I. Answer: 1.3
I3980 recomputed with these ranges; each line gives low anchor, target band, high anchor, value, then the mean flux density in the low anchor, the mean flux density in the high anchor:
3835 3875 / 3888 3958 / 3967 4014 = 3.5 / 8.58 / 9.7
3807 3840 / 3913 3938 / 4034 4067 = 2.4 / 7.84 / 10.9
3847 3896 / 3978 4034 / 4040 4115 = -5.0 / 8.76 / 10.5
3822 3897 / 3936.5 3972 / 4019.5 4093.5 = 5.1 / 8.3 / 10.7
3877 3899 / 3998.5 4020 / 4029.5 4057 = -1.1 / 8.42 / 11.2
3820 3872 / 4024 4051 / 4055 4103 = -3.6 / 8.19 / 10.2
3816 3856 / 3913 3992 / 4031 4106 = 6.3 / 7.82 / 10.6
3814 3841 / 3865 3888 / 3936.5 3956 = -2.6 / 7.51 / 8.71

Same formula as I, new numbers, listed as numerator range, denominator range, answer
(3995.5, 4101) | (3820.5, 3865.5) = 1.36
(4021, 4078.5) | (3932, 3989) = 1.32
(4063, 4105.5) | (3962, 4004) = 1.13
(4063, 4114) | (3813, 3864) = 1.29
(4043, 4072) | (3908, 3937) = 1.26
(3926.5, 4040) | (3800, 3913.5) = 1.12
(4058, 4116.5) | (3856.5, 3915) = 1.16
